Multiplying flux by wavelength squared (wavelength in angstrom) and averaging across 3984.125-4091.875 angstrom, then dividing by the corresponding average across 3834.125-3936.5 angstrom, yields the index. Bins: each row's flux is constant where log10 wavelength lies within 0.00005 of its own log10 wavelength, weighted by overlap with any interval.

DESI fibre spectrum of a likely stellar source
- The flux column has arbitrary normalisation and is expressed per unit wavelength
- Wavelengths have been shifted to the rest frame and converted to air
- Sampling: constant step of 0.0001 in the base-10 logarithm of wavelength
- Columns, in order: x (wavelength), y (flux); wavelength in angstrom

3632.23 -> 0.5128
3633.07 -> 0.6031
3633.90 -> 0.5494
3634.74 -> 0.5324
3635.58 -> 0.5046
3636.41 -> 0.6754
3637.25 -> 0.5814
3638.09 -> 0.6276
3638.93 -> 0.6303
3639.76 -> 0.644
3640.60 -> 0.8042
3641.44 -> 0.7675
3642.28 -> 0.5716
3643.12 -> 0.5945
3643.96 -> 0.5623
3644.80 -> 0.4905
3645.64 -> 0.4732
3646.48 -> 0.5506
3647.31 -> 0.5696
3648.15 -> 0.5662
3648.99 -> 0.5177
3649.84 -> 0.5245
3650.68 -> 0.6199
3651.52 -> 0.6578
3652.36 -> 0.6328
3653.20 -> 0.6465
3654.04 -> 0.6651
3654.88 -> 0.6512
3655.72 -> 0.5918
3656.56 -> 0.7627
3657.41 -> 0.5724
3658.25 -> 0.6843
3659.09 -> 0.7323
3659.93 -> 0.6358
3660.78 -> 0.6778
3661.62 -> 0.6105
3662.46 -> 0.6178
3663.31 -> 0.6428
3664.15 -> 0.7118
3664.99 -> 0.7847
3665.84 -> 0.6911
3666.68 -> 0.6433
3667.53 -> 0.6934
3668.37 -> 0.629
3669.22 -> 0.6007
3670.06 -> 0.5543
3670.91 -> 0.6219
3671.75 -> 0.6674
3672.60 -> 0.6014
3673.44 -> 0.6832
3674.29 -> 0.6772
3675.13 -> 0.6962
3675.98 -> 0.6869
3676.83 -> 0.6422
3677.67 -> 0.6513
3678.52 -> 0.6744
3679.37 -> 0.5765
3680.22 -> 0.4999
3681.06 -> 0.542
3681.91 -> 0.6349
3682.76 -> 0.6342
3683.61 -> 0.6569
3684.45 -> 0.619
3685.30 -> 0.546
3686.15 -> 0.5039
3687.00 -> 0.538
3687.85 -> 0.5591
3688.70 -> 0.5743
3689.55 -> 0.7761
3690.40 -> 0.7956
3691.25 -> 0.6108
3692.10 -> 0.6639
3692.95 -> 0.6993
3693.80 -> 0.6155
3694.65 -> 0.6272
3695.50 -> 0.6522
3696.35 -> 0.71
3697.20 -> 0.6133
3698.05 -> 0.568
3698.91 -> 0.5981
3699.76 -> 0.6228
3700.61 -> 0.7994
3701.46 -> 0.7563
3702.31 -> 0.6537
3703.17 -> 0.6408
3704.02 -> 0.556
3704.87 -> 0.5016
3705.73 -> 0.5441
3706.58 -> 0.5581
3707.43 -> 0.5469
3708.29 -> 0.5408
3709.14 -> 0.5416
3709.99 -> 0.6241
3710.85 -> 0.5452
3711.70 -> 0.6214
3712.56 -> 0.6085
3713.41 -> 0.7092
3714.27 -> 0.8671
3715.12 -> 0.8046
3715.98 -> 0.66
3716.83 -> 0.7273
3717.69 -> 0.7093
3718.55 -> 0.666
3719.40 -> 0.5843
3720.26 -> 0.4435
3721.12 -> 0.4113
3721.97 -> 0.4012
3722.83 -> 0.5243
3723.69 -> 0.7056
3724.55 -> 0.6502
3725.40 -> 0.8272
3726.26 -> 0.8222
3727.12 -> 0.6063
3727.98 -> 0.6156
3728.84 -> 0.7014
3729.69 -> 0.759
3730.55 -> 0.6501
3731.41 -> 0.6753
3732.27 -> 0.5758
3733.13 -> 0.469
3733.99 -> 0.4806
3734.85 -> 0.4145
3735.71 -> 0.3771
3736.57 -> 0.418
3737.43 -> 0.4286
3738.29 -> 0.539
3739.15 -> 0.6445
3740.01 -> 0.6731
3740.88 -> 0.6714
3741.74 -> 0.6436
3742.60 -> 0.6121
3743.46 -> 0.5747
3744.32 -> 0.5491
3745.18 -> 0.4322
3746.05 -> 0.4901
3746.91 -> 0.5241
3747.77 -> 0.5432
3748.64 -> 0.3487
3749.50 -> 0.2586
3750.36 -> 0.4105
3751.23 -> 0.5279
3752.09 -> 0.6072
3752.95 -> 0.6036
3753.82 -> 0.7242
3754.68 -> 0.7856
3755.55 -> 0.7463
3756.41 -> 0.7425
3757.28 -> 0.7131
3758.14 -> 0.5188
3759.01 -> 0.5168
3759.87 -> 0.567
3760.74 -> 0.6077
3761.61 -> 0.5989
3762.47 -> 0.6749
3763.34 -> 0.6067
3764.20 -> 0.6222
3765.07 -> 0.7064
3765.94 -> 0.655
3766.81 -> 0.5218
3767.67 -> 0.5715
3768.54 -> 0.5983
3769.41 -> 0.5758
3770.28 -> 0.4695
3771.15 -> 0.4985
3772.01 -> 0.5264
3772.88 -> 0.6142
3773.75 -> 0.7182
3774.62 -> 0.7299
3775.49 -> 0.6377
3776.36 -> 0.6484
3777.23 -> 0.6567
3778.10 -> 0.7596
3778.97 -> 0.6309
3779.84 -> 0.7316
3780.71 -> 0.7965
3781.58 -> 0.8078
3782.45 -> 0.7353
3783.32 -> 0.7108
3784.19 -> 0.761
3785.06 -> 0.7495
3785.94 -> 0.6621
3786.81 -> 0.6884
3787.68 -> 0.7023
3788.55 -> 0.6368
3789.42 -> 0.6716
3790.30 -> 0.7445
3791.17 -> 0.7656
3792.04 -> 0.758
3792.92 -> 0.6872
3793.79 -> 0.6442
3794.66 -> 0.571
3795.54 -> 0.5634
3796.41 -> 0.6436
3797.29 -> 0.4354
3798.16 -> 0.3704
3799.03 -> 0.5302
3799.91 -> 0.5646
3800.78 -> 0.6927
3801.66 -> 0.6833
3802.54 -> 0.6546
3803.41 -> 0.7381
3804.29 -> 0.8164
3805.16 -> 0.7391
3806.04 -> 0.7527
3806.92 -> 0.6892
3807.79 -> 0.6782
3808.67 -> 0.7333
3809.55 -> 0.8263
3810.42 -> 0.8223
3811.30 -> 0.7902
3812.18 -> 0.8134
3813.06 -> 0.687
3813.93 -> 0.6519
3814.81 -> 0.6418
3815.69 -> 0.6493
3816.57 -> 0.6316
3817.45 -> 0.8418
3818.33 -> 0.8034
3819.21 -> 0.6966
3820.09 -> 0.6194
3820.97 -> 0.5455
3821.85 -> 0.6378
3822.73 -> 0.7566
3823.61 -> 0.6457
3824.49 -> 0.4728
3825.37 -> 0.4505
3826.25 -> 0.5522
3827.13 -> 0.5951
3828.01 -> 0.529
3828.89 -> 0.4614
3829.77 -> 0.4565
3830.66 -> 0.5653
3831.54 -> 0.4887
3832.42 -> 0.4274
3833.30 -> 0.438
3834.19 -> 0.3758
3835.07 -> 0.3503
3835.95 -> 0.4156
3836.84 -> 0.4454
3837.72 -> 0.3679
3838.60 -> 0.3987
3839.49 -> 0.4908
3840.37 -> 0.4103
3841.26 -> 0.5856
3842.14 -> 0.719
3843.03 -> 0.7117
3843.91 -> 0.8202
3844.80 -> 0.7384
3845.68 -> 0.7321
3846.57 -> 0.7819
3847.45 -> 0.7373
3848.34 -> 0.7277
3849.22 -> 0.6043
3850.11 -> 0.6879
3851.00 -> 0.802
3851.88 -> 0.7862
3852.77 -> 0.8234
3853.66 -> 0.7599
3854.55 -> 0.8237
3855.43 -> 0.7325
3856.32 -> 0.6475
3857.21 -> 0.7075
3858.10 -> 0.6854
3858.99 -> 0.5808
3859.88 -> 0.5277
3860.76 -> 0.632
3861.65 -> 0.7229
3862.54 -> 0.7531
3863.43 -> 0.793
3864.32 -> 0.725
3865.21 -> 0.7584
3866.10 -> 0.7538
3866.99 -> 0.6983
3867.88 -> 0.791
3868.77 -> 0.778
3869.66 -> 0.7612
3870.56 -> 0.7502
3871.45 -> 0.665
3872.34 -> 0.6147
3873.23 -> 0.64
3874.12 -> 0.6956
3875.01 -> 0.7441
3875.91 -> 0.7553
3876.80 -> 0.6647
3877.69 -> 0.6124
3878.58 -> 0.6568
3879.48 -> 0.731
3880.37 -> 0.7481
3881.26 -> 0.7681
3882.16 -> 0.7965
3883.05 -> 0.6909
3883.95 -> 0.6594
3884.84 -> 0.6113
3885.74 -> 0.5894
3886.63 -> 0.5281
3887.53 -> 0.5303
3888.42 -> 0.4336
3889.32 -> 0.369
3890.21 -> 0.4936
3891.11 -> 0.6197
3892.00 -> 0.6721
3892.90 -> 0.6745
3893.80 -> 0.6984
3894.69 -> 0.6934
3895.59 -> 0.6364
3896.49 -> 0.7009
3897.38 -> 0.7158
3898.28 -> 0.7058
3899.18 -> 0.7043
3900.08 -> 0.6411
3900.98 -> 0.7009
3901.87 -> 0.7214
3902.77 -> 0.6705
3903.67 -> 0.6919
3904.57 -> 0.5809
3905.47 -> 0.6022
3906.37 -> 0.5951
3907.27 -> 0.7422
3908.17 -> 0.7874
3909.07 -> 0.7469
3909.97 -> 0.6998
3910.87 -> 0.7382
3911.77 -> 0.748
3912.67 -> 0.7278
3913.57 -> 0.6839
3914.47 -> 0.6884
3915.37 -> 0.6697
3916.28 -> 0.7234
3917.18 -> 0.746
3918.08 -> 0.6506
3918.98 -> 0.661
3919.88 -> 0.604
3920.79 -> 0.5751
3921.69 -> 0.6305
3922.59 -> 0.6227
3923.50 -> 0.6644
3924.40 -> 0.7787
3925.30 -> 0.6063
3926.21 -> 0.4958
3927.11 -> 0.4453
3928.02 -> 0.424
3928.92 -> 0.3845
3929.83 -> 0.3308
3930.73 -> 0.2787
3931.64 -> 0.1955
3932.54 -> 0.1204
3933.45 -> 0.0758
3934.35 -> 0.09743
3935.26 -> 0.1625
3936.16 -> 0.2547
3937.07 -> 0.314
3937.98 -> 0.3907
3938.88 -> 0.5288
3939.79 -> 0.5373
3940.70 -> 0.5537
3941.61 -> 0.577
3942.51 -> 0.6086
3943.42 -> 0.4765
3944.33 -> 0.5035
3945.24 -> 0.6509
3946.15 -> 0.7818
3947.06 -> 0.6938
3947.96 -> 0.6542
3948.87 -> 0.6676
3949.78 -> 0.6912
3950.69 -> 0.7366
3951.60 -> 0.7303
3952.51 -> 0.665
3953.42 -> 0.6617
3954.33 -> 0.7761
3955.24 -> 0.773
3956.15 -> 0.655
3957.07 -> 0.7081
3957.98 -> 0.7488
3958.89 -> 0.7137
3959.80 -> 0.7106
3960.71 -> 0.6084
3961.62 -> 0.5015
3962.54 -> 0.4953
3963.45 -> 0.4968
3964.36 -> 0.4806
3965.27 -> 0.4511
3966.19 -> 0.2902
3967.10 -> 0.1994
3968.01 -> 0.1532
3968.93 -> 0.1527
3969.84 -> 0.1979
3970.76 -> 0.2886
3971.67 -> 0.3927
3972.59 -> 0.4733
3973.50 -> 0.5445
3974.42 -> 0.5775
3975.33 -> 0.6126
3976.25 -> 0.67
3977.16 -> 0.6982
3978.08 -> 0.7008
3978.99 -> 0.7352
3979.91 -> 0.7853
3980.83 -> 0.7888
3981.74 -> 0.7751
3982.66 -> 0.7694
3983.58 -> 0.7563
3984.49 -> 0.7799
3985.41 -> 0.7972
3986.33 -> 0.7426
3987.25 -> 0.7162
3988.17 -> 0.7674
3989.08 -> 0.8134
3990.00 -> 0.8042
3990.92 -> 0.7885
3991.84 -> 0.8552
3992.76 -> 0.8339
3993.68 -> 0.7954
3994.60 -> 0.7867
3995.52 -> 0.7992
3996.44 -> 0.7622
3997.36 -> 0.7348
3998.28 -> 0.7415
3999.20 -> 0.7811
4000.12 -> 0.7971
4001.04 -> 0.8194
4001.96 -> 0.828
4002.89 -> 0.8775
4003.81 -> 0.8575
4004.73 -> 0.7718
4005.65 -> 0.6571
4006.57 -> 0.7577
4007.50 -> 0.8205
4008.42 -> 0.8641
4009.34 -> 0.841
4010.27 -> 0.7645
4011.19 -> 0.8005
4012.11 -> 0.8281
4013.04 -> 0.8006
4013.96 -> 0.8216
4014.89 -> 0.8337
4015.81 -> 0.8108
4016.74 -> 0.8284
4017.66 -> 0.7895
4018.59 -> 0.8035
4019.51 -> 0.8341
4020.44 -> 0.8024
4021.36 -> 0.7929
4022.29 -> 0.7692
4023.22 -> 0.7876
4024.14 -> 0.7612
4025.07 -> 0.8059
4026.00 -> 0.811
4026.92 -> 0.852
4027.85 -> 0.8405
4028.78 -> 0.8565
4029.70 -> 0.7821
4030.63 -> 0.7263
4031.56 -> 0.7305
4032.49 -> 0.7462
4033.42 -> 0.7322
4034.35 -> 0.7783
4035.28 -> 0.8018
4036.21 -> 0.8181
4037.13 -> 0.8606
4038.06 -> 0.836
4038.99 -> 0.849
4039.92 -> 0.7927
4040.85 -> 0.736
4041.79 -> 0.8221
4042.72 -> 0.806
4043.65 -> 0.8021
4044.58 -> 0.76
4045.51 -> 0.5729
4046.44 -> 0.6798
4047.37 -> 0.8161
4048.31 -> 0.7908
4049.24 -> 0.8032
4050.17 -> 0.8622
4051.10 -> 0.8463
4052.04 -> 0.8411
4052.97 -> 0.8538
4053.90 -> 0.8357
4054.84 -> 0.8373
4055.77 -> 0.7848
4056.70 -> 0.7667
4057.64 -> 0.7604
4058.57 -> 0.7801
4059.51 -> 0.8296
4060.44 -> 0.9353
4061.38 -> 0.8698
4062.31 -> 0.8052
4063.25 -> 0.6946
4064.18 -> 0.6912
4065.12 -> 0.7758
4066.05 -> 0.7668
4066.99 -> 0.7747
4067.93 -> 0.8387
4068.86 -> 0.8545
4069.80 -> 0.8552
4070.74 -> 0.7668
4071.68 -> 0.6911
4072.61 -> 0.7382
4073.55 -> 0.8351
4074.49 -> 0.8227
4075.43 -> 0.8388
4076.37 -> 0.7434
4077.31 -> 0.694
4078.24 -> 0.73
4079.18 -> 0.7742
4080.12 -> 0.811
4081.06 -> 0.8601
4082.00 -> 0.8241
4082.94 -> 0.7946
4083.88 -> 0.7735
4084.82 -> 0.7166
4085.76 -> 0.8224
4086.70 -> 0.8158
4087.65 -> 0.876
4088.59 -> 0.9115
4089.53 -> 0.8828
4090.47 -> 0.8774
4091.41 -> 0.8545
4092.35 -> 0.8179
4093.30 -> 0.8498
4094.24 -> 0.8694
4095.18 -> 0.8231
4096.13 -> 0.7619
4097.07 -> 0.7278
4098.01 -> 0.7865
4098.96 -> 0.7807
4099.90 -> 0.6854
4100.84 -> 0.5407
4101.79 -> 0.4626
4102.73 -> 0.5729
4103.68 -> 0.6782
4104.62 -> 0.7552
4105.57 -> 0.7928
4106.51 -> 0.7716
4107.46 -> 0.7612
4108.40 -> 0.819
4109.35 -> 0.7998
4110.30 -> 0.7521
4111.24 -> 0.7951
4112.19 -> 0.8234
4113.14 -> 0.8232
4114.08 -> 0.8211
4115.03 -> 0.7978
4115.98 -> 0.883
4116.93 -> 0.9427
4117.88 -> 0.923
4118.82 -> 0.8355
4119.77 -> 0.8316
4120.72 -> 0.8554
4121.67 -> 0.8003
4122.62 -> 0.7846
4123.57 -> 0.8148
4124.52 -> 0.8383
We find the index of 1.4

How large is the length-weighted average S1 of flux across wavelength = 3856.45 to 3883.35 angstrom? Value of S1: 0.706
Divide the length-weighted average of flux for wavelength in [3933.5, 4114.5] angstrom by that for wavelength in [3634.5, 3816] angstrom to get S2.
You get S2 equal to 1.15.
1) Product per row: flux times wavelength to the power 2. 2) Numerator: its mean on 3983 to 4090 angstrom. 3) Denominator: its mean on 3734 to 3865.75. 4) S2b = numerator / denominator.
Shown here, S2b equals 1.43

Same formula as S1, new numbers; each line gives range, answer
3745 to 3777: 0.587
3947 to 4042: 0.716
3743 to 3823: 0.645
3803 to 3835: 0.636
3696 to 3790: 0.616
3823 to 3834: 0.508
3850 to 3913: 0.686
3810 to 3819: 0.732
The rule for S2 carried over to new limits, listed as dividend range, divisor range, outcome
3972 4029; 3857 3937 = 1.25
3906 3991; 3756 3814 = 0.88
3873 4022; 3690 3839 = 1.04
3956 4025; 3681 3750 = 1.16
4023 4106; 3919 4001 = 1.34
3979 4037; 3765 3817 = 1.19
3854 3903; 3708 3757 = 1.14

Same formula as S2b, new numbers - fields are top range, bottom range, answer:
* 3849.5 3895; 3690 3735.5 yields 1.18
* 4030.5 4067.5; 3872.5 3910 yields 1.30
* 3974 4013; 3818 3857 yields 1.38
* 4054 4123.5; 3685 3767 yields 1.58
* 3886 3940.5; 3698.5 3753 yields 1.06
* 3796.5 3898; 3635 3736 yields 1.13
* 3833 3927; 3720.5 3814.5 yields 1.11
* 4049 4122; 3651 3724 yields 1.55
